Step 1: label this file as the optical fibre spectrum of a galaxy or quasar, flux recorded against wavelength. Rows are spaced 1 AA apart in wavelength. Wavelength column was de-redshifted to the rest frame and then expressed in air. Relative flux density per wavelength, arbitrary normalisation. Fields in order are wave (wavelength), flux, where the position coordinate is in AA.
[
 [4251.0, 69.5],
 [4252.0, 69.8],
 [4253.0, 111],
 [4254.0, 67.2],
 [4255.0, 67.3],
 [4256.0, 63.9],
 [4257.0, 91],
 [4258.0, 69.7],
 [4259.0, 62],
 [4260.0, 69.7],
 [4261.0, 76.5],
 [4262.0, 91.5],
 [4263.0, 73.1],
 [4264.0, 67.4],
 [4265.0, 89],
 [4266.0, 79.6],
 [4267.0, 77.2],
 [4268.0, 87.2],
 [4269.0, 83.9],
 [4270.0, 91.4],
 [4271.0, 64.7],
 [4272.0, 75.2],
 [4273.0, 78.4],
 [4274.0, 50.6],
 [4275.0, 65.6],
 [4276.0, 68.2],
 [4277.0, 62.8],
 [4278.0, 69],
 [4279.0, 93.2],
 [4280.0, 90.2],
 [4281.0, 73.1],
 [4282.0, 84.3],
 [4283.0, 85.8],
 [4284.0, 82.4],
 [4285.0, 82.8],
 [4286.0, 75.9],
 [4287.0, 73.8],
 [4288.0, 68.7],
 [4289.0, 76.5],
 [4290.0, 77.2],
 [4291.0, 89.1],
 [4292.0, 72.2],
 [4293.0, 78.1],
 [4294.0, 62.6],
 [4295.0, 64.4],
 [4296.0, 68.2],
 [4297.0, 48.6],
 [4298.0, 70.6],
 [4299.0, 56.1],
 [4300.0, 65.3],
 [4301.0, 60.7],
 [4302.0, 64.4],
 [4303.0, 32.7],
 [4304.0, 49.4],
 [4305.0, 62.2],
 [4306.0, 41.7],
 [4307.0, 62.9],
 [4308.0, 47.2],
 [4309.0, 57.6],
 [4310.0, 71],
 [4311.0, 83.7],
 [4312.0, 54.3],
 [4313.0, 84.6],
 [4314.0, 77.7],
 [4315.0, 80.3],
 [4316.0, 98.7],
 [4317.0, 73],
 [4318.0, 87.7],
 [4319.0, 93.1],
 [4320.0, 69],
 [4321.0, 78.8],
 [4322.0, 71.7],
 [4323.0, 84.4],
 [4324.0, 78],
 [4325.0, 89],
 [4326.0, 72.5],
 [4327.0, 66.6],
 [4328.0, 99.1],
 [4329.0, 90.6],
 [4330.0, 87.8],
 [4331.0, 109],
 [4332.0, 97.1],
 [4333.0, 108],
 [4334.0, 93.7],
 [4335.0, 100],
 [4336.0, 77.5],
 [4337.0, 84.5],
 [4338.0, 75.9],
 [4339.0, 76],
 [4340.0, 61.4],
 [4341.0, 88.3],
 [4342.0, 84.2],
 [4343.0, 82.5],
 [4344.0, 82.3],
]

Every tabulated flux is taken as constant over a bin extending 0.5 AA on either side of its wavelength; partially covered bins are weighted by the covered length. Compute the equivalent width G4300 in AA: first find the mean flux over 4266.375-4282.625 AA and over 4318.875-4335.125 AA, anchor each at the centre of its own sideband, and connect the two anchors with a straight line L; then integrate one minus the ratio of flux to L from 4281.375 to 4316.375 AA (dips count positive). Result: 5.3 AA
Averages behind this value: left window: 76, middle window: 68.8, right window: 87.1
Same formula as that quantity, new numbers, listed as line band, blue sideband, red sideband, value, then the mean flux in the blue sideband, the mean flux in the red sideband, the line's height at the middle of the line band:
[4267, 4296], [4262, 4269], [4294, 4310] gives -2.5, 80.2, 57.4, 70.2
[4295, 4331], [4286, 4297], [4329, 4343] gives 4.0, 72.1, 87.9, 79.7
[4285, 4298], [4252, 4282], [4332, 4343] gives 1.3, 76.2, 85.4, 79.4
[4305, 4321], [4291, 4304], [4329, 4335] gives 1.4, 62.6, 98.5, 78.7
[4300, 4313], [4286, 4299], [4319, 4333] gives 3.1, 70.5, 85.3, 76.7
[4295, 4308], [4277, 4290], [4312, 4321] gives 3.8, 78.9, 81.2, 80.1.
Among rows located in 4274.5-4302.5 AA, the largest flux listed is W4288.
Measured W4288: 93.2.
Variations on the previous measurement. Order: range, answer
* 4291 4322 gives 98.7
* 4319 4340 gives 109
